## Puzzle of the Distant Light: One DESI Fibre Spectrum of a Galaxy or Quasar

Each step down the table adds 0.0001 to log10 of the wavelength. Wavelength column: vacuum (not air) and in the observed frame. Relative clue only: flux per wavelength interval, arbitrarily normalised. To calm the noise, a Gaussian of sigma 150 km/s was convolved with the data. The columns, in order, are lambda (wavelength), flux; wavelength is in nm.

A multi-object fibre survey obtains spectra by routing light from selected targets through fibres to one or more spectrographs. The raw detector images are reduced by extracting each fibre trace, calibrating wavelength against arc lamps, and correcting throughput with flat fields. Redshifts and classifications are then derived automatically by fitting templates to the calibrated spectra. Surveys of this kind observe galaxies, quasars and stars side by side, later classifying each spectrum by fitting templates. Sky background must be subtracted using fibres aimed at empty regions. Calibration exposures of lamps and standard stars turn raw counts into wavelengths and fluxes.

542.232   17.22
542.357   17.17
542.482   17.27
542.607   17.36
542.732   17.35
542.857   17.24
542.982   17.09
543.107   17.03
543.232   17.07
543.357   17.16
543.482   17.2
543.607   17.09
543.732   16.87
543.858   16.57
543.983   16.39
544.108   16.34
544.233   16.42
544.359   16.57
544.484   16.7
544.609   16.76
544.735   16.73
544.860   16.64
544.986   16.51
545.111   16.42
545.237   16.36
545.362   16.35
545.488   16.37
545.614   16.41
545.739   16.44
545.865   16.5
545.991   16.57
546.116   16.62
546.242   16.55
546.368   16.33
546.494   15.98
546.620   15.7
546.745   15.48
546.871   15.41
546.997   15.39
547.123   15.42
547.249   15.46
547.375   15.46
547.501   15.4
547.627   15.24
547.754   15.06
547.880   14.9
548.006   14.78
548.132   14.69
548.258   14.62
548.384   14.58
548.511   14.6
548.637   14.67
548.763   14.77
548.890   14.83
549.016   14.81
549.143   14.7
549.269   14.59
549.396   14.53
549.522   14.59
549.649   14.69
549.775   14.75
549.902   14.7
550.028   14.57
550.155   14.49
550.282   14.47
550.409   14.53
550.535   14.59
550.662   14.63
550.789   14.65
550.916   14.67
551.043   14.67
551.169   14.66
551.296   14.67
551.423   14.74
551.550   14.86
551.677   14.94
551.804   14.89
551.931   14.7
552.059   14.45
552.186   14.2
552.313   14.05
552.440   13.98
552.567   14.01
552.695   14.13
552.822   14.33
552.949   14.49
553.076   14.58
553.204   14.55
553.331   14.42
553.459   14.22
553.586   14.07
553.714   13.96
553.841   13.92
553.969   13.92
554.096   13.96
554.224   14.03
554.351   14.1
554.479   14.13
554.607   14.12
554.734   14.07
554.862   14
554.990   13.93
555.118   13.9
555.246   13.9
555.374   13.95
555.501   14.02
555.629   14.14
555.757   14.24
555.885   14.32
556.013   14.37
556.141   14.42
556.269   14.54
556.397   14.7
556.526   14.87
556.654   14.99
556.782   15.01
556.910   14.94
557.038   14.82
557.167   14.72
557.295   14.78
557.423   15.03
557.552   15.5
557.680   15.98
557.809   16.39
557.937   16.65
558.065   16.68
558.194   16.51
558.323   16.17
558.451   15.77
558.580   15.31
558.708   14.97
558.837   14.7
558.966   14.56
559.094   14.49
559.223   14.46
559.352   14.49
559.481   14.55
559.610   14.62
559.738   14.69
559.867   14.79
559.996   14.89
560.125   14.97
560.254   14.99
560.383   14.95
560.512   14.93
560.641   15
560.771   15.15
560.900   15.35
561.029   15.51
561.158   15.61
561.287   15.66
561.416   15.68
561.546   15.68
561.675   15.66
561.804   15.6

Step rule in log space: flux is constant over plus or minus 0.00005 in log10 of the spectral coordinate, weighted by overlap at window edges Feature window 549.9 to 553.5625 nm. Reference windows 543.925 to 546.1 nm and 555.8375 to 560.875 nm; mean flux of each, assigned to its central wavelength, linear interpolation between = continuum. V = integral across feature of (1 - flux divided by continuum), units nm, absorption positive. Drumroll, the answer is 0.30 nm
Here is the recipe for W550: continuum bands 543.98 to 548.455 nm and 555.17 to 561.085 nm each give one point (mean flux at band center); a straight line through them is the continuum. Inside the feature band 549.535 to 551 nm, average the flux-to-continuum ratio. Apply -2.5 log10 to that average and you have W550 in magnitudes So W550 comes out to 0.07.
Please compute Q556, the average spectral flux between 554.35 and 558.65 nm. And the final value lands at 14.9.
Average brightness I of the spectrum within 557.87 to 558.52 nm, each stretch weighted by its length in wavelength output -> 16.4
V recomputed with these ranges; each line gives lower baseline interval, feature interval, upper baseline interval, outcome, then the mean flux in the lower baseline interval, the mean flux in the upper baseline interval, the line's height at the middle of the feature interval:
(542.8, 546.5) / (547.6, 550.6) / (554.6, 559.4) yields 0.247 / 16.7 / 14.9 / 16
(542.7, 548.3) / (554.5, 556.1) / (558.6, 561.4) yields 0.132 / 16.2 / 14.9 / 15.4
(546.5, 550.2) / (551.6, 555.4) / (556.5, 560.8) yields 0.215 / 14.9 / 15.2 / 15.1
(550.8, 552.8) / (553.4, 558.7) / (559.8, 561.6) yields 0.049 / 14.5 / 15.2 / 14.8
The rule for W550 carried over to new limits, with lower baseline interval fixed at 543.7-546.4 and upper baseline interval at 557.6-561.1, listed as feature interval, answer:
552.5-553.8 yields 0.110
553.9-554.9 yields 0.120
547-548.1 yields 0.075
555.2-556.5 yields 0.093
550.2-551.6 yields 0.096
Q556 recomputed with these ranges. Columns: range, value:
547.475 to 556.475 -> 14.5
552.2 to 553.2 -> 14.2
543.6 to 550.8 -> 15.5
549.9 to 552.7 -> 14.5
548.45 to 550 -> 14.7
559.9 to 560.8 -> 15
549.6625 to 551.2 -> 14.6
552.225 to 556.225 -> 14.1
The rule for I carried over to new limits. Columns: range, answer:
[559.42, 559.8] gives 14.6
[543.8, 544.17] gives 16.5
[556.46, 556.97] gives 14.9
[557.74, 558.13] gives 16.6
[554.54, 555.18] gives 14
